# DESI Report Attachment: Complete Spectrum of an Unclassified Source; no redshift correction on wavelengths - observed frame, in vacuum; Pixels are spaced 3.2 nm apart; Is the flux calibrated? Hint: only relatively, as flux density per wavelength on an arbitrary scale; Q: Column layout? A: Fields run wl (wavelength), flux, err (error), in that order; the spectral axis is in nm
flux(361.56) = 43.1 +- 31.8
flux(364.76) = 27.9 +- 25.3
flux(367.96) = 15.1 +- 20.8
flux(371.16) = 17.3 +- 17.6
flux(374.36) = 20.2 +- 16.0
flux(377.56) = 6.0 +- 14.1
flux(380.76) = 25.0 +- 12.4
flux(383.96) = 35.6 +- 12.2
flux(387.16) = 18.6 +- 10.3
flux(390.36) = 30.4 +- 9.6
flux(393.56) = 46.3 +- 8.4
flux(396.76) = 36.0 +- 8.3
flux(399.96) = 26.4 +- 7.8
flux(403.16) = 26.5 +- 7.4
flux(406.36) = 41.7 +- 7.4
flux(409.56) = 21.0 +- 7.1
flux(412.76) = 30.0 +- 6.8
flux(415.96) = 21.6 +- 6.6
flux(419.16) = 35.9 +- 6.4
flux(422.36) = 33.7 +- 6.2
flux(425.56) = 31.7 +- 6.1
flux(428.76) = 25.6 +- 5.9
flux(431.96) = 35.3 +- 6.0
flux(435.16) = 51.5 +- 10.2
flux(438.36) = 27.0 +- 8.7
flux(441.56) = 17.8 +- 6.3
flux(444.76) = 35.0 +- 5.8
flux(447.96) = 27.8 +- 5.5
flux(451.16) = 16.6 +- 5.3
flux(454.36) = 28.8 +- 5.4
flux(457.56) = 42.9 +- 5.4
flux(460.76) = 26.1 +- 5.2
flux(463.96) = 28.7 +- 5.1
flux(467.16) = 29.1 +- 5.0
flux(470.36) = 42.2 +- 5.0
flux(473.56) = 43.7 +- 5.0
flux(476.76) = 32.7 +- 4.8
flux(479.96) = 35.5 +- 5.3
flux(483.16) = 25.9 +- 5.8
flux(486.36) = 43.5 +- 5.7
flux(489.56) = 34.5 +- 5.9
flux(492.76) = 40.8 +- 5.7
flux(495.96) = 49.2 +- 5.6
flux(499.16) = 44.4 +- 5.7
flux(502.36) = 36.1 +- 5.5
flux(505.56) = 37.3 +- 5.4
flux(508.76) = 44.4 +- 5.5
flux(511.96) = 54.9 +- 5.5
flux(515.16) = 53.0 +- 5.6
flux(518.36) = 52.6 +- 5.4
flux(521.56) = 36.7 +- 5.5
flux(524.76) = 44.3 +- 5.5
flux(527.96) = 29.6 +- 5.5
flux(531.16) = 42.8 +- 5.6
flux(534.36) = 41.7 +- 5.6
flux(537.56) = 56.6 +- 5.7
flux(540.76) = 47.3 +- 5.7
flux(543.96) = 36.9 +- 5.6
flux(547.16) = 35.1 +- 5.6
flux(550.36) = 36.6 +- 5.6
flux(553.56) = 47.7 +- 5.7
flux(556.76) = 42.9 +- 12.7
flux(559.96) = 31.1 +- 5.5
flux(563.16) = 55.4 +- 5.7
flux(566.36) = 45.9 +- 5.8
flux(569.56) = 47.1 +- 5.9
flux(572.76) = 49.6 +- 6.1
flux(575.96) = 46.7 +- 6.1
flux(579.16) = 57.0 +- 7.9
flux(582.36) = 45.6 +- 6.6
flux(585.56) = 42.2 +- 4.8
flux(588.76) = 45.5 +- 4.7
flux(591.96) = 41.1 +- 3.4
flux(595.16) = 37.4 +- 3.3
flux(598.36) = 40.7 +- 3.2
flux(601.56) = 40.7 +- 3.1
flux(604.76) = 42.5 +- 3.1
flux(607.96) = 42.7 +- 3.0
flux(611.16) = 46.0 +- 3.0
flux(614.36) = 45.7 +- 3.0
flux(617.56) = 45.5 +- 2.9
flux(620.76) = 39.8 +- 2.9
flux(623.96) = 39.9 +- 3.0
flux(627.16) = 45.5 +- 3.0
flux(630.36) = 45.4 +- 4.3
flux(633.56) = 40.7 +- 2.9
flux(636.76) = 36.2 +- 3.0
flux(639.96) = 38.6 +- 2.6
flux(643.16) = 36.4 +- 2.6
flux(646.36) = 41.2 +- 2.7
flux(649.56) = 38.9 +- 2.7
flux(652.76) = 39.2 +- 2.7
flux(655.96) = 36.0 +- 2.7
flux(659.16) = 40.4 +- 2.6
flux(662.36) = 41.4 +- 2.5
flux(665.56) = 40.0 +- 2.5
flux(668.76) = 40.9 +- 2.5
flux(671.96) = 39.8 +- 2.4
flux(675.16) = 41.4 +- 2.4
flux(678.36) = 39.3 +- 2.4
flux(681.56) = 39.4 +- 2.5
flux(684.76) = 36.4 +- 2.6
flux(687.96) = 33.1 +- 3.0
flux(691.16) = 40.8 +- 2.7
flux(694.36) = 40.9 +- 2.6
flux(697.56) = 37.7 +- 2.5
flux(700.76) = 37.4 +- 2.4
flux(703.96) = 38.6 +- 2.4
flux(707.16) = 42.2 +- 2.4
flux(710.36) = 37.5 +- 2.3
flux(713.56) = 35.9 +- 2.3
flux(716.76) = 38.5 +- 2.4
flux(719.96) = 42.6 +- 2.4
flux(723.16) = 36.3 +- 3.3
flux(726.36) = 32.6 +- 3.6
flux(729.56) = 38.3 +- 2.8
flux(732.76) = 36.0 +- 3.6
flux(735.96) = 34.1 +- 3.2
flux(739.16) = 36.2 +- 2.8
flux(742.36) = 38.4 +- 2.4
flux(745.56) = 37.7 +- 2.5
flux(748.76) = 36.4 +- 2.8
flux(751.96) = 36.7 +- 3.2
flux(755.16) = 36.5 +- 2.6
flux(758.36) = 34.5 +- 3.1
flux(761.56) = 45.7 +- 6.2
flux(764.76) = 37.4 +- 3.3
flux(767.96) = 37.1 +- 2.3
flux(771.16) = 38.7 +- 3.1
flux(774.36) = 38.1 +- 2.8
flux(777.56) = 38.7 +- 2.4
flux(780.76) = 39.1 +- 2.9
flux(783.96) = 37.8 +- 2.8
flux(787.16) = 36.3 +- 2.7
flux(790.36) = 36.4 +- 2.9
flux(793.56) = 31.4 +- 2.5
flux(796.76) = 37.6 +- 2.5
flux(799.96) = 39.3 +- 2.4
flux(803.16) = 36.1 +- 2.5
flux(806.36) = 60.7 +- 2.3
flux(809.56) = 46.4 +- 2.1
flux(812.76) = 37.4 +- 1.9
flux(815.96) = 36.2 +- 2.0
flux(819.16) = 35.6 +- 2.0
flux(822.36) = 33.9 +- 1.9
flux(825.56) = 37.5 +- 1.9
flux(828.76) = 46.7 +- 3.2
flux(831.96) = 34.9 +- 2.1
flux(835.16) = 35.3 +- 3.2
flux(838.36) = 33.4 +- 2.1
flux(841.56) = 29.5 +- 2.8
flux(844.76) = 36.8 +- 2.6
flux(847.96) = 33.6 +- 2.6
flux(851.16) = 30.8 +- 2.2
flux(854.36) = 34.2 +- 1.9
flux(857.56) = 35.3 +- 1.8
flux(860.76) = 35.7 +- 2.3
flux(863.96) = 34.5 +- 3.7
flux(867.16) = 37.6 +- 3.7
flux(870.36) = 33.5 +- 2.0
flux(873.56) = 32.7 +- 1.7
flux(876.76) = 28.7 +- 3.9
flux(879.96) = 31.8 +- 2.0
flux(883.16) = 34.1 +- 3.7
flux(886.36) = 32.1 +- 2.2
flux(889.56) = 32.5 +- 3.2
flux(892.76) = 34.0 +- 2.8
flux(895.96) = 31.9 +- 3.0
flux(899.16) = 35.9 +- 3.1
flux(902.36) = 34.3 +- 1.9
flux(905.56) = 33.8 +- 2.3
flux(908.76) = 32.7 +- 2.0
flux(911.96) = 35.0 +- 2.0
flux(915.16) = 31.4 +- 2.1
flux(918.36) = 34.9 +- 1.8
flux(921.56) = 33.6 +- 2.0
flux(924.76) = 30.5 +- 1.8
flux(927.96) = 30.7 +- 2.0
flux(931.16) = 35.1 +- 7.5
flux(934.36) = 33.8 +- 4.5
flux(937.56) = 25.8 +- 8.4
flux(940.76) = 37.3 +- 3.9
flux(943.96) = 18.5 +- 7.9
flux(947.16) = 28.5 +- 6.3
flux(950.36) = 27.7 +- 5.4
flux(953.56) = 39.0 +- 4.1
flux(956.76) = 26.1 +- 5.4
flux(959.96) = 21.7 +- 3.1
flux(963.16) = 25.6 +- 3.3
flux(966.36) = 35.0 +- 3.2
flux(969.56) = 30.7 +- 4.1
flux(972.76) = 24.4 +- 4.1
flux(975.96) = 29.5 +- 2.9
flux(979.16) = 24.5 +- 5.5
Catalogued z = 0.230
